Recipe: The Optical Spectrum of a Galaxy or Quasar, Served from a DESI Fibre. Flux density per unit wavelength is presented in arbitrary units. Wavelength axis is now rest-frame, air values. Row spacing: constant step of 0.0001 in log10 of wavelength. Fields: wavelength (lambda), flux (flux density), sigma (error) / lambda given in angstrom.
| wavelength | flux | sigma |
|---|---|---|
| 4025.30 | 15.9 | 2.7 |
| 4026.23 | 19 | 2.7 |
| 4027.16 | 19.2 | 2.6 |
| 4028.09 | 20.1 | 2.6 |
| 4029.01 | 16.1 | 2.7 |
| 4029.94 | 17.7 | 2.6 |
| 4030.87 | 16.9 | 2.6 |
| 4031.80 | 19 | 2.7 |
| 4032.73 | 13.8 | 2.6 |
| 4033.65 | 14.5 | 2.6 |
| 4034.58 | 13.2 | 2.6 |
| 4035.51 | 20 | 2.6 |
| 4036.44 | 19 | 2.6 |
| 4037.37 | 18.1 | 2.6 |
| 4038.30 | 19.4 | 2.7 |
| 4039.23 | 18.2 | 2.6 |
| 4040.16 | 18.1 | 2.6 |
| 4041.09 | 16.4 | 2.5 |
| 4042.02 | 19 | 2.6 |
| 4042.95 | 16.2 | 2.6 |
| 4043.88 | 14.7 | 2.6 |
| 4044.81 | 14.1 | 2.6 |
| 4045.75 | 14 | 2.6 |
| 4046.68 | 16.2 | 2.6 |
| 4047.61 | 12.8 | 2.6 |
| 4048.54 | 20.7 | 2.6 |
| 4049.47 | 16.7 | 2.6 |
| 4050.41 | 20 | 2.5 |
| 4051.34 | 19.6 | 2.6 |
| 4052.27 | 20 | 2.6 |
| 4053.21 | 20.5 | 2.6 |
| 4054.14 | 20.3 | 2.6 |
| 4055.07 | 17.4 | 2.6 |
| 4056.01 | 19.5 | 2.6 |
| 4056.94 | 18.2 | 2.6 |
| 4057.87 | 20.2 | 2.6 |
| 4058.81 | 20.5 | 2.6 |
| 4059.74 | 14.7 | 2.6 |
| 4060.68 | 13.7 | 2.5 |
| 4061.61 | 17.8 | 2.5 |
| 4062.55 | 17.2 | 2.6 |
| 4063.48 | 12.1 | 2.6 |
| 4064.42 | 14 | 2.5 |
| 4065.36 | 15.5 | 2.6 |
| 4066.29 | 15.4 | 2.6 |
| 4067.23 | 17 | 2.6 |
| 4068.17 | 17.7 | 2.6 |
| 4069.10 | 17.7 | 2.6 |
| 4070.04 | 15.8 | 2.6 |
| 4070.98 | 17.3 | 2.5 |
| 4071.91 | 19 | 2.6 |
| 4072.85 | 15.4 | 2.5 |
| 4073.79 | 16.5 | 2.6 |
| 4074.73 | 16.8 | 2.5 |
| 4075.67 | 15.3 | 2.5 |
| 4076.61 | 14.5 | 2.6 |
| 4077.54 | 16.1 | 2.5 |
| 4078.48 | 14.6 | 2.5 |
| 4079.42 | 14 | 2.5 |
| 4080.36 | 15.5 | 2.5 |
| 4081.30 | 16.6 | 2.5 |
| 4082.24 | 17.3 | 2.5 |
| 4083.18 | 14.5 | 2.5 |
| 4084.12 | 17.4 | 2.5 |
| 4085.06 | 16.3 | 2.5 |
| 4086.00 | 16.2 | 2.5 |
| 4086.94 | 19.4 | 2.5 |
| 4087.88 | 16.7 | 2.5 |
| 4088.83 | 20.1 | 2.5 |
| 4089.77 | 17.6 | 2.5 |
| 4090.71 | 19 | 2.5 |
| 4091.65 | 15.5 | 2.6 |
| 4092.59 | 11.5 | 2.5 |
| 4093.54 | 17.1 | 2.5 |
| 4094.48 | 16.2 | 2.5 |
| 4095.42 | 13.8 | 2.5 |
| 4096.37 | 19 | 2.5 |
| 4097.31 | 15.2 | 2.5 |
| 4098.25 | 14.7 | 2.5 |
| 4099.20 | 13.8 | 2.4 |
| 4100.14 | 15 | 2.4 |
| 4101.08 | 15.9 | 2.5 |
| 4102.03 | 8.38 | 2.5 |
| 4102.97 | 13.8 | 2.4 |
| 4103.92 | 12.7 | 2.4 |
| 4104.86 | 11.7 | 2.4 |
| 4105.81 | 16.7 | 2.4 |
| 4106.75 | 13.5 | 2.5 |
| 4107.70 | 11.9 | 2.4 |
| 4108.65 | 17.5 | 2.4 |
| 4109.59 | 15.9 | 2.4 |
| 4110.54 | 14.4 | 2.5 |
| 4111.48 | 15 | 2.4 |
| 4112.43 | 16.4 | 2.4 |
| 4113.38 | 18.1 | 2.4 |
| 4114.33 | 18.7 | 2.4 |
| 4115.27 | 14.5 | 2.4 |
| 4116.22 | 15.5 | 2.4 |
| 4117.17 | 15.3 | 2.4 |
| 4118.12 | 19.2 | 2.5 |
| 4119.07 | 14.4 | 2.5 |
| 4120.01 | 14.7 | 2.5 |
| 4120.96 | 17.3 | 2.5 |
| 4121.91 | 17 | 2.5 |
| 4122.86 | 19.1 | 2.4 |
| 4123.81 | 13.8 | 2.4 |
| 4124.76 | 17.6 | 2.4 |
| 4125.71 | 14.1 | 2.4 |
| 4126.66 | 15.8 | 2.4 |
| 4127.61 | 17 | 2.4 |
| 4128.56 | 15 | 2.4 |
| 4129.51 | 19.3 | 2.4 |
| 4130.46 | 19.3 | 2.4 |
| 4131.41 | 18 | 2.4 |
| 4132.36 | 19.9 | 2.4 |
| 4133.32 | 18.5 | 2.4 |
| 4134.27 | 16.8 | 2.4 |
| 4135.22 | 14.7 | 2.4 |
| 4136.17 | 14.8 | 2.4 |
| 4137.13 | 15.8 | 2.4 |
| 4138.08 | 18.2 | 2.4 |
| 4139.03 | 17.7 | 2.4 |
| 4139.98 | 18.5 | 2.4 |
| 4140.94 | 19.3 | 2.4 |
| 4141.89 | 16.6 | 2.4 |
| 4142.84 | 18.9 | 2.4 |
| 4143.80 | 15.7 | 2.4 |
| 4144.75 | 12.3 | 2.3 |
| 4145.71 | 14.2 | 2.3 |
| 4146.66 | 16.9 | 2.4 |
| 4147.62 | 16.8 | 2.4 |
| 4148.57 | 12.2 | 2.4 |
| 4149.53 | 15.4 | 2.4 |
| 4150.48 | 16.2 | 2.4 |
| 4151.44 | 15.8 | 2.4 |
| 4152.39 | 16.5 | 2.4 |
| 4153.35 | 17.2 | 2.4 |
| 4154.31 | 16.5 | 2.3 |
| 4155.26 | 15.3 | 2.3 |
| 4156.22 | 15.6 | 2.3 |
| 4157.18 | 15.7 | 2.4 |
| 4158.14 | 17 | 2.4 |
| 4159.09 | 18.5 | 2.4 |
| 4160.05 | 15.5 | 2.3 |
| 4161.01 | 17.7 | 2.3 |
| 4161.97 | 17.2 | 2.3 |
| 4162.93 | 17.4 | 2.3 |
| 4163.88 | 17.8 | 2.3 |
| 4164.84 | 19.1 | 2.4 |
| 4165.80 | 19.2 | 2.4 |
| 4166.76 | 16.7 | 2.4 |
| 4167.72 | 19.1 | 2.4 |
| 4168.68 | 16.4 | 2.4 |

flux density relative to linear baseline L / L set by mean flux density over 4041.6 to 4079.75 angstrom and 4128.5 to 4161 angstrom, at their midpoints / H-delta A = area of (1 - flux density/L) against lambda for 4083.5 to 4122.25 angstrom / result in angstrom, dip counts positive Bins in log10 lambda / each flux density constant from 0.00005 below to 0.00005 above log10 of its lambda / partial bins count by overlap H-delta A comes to 2.4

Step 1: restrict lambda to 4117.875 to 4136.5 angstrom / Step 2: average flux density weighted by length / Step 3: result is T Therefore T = 16.8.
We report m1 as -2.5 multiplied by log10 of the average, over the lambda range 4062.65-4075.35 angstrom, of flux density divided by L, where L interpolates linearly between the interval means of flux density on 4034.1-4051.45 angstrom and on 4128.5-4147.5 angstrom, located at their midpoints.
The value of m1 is 0.060 mag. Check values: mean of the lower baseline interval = 17.1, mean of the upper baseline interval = 17.1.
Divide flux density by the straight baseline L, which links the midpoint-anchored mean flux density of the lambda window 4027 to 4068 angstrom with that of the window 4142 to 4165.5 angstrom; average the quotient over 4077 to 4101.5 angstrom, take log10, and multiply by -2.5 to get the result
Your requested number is 0.05 mag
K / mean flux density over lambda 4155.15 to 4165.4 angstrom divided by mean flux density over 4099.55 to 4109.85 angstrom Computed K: 1.23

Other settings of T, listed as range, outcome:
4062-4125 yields 15.8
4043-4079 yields 16.8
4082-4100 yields 16.3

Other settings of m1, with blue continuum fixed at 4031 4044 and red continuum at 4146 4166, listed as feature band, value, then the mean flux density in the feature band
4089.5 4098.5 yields 0.06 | 16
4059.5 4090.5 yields 0.05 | 16.3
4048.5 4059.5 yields -0.13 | 19.3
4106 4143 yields 0.01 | 16.6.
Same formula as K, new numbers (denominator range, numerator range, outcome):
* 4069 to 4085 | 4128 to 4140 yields 1.08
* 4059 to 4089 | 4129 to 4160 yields 1.03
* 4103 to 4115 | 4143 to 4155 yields 1.03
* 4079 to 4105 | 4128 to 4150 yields 1.07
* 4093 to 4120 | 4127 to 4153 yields 1.10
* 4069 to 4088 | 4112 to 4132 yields 1.02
